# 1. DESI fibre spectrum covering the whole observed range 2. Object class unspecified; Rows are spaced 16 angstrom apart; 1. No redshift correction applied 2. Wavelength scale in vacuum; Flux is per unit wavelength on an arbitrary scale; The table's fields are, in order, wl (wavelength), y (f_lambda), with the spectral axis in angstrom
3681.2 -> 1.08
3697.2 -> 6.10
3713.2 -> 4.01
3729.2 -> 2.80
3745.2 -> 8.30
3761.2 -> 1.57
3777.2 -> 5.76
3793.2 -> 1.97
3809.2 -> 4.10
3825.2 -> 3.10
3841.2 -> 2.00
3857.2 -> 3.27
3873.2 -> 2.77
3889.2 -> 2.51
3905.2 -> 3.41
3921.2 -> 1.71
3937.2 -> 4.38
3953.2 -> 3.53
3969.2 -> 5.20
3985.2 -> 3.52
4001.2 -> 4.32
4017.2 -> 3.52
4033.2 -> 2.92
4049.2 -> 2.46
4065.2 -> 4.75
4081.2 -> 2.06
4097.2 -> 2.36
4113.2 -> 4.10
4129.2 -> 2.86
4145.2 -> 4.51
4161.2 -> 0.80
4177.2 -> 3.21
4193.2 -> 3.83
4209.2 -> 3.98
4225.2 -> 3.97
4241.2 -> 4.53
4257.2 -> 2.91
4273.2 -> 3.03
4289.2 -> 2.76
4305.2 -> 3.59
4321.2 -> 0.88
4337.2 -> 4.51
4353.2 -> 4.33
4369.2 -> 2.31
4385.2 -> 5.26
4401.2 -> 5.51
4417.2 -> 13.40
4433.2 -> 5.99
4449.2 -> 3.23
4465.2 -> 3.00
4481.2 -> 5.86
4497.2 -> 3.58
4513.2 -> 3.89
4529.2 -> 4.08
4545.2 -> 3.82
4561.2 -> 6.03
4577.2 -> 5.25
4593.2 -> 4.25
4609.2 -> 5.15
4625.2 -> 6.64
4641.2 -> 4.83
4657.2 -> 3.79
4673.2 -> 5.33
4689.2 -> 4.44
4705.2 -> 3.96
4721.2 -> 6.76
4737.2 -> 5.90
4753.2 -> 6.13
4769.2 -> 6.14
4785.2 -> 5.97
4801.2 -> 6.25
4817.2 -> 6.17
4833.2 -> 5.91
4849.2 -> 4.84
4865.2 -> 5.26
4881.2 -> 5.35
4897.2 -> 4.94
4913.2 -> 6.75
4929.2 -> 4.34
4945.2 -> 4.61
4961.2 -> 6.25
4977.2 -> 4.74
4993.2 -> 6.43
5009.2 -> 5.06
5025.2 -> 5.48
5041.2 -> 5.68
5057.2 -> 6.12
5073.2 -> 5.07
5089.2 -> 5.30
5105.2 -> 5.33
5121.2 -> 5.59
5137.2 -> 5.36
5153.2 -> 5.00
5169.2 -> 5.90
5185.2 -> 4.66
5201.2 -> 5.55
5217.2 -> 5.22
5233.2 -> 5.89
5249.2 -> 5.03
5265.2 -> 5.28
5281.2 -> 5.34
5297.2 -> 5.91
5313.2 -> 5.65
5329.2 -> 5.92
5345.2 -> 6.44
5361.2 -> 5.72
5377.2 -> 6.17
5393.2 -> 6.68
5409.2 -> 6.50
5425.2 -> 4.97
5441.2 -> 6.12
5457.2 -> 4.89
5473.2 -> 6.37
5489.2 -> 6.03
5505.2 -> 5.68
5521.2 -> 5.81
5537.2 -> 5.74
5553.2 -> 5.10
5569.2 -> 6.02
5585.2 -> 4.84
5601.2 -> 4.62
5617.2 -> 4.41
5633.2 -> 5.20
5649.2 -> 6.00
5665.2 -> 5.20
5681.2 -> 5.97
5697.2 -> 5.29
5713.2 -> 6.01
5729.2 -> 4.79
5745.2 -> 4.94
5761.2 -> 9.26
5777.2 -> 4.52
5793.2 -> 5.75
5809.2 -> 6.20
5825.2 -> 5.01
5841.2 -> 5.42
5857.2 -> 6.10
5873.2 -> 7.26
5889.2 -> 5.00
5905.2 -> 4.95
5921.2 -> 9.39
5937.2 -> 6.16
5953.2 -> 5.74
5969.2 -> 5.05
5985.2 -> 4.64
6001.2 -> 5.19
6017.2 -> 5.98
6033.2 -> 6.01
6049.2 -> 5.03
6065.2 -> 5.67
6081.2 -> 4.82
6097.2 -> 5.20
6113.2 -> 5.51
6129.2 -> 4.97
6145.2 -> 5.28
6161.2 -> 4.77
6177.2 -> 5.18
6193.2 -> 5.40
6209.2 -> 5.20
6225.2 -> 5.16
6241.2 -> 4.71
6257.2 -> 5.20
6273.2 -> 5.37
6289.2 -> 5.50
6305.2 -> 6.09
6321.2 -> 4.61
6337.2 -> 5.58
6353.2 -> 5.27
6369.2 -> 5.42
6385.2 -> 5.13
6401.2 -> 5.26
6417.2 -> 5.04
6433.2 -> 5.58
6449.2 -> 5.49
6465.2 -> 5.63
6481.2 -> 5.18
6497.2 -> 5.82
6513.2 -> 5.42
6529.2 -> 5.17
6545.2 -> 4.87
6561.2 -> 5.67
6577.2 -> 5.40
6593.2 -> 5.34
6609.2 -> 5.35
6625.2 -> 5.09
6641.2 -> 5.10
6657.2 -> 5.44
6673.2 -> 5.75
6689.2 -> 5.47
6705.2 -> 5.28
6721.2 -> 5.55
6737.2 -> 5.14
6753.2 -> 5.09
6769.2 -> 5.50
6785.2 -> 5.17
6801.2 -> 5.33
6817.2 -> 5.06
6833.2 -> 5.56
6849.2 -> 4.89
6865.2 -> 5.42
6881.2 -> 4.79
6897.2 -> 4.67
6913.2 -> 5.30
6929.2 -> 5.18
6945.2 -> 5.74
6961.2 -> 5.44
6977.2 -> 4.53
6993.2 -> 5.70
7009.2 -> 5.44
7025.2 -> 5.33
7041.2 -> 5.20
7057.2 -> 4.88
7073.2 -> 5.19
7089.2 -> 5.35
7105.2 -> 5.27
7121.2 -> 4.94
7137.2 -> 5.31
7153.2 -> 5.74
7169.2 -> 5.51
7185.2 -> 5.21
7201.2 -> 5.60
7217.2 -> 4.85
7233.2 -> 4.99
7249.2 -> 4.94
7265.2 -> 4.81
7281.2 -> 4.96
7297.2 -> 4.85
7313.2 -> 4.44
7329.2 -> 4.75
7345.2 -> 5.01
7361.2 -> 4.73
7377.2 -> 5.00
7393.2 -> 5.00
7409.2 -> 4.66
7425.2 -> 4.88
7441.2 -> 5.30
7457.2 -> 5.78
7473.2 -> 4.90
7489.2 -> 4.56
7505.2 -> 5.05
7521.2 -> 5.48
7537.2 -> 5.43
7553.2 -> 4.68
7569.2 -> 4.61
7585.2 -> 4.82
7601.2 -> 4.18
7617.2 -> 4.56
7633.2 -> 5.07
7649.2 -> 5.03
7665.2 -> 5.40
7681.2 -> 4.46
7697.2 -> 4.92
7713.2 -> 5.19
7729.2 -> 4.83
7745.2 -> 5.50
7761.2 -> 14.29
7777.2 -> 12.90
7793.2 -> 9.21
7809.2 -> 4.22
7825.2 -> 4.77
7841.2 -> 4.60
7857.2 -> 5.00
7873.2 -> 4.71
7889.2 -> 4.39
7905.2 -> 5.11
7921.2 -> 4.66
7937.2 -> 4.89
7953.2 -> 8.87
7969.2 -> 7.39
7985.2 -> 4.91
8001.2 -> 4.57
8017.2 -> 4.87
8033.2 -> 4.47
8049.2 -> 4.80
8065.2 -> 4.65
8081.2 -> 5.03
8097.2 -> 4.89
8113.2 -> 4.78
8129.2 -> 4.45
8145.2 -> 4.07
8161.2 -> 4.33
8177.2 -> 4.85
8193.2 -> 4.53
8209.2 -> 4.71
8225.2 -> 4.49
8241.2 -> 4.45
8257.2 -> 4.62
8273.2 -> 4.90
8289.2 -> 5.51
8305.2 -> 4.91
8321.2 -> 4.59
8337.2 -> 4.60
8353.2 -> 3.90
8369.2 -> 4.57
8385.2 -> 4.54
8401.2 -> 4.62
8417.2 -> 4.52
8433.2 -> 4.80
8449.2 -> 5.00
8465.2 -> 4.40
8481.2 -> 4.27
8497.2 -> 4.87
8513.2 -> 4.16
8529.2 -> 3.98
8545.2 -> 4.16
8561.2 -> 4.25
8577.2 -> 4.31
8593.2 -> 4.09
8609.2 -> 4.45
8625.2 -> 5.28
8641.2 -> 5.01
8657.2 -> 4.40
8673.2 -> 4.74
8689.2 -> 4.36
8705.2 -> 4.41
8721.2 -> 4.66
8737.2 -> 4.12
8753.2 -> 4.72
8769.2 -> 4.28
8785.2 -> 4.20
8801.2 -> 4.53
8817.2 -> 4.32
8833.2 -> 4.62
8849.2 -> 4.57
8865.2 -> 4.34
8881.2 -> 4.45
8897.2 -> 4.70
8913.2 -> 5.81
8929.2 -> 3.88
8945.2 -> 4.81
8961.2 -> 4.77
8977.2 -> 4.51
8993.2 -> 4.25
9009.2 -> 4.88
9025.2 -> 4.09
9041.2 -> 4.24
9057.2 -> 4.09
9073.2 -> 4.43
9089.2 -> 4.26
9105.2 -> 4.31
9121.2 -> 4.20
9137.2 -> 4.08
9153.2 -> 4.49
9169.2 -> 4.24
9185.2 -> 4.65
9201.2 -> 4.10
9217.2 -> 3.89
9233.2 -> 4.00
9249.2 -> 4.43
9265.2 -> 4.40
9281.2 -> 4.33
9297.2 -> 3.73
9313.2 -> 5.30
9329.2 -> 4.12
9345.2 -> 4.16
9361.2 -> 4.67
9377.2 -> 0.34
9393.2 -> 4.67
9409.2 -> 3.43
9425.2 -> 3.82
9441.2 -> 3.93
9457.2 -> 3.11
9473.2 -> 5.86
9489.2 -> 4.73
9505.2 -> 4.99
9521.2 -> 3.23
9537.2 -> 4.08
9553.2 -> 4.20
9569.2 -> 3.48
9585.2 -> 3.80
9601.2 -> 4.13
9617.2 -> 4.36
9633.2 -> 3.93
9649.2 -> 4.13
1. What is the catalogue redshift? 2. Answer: 0.18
